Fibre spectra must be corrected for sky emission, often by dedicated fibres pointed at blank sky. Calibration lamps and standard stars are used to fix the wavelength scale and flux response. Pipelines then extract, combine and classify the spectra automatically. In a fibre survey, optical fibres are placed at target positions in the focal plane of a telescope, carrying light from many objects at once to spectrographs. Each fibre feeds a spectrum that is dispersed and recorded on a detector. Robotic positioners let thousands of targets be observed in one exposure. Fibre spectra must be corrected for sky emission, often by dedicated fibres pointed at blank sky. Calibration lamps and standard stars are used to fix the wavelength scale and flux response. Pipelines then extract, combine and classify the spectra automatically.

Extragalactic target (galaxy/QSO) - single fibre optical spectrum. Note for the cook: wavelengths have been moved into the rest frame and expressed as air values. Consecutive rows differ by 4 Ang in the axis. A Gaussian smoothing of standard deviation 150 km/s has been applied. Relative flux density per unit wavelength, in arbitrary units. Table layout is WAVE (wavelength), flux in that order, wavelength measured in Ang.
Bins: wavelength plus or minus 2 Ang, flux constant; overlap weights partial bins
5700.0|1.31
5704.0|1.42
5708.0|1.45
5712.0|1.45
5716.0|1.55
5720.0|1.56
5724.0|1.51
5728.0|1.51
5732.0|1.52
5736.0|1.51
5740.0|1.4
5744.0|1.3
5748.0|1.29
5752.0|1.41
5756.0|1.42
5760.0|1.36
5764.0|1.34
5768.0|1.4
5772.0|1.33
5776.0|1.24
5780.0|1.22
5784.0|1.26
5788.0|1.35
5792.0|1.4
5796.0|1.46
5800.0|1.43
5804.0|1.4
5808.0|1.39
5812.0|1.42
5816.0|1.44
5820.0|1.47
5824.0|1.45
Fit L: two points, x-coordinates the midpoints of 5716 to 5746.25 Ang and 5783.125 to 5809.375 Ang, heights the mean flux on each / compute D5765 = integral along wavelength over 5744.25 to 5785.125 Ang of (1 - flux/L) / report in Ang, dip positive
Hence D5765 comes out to 3.0 Ang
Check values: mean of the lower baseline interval 1.48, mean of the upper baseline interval 1.39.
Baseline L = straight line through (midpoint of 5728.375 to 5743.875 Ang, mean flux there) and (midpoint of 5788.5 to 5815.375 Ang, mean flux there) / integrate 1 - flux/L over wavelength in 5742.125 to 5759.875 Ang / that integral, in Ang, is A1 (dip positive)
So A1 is 1.1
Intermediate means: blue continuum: 1.46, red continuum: 1.41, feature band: 1.36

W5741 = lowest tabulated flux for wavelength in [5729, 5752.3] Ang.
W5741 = 1.29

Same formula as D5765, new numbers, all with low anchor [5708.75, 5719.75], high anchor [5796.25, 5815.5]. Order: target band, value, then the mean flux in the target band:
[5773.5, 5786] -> 1.7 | 1.24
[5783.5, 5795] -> 0.6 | 1.36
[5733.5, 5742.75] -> 0.2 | 1.45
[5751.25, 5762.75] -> 0.6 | 1.39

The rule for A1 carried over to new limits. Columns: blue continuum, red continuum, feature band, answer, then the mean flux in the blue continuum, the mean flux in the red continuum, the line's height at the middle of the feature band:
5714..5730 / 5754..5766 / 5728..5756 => 0.7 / 1.53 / 1.37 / 1.45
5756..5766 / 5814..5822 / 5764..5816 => 1.8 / 1.36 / 1.46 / 1.41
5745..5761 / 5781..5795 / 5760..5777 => 0.2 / 1.37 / 1.34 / 1.35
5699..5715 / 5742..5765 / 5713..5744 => -2.3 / 1.42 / 1.35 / 1.39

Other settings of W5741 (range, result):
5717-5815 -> 1.22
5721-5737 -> 1.51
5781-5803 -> 1.26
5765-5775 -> 1.33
